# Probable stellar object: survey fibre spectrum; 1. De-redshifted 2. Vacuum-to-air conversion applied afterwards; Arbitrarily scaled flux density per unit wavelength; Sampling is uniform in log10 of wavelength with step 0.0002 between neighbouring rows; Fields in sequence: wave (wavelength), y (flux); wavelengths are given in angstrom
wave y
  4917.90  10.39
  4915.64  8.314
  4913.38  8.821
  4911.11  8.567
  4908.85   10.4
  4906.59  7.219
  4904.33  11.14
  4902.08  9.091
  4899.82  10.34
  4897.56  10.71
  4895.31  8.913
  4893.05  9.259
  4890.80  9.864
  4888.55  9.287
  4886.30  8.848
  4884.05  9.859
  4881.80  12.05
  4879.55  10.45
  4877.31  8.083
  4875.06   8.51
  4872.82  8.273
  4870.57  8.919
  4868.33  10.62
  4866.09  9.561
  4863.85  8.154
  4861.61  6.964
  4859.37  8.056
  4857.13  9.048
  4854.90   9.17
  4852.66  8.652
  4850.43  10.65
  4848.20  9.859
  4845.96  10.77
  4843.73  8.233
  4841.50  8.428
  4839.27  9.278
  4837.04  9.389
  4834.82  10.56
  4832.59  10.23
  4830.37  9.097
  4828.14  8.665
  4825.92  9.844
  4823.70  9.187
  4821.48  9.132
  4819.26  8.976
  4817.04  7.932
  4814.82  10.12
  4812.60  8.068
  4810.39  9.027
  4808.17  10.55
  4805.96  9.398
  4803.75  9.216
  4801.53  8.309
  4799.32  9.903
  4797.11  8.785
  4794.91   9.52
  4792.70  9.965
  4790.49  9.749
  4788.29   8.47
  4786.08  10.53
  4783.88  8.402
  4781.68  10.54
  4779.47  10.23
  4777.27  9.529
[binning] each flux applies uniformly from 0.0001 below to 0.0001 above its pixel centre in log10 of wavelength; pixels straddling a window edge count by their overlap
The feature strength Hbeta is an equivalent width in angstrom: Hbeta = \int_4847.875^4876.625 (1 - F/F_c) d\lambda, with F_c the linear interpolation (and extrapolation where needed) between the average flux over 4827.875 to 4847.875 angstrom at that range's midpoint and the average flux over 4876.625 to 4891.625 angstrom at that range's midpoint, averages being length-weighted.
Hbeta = 2.2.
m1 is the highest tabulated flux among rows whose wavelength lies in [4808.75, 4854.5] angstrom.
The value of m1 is 10.77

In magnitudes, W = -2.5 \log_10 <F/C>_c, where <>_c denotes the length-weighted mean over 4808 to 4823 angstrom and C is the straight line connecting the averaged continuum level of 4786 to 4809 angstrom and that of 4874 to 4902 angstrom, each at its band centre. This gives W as 0.05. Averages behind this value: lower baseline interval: 9.43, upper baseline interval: 9.66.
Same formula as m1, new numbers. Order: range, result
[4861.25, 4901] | 12.05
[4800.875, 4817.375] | 10.55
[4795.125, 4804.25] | 9.903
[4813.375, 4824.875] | 10.12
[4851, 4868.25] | 9.561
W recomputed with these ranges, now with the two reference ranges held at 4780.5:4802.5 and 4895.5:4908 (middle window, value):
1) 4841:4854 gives 0.008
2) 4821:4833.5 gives 0.016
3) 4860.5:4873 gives 0.095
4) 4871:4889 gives 0.024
